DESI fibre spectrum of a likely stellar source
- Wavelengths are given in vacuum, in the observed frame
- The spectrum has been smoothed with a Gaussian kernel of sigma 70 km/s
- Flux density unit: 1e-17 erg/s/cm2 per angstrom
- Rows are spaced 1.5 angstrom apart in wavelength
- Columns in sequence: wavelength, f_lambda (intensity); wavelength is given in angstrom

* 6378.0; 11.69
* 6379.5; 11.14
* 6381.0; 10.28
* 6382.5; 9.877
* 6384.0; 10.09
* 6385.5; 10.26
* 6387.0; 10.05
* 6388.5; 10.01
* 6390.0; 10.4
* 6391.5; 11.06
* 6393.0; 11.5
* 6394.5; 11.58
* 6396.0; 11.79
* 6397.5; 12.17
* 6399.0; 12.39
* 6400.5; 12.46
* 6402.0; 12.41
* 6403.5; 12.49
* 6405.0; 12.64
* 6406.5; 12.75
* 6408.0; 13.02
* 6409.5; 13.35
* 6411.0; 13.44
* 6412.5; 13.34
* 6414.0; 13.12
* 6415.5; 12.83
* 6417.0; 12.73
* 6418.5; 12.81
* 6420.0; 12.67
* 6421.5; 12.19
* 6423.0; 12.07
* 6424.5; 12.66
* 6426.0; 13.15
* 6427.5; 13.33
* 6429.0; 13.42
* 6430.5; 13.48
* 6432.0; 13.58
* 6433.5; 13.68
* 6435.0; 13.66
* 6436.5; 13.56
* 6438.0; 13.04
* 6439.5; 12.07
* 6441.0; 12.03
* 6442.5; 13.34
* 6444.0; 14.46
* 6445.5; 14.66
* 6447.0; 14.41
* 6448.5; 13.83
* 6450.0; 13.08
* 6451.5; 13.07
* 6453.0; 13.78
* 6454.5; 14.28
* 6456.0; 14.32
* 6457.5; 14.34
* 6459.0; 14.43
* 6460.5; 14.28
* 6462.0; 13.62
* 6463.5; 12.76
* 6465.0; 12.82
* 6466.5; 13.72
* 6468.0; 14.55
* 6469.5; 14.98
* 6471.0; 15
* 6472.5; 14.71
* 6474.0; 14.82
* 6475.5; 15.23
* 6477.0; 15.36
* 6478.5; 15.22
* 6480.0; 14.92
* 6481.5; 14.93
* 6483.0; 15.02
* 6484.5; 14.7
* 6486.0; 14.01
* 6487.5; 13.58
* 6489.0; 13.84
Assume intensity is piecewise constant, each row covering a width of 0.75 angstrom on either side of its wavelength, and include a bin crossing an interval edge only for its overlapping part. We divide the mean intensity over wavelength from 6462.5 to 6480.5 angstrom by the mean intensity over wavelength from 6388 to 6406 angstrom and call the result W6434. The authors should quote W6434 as 1.23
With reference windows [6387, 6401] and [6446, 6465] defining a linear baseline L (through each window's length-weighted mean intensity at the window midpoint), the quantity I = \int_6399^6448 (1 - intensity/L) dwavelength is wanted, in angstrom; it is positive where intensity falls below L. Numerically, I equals -2.10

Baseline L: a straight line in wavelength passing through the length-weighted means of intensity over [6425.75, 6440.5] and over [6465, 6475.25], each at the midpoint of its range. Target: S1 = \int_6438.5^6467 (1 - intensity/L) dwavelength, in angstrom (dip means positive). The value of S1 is 0.6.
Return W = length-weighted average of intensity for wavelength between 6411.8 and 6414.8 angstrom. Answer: 13.2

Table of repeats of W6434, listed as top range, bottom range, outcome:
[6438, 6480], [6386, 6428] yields 1.14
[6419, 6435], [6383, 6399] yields 1.19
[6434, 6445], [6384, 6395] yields 1.24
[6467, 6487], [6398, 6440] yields 1.15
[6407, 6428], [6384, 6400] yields 1.16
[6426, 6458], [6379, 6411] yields 1.17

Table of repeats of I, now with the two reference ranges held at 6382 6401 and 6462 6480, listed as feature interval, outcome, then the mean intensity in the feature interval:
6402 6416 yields -1.4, 13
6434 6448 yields -0.3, 13.5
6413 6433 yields -0.9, 12.9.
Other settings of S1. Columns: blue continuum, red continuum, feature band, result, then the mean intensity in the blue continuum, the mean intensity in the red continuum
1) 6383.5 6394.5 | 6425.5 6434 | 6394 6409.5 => -1.3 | 10.6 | 13.4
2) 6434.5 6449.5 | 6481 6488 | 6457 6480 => -0.5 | 13.5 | 14.5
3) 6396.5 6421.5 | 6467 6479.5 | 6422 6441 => 0.6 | 12.8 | 15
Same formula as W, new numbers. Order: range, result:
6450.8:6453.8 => 13.4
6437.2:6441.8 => 12.4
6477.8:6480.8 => 15.1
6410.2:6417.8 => 13.1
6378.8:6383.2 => 10.4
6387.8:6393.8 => 10.8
